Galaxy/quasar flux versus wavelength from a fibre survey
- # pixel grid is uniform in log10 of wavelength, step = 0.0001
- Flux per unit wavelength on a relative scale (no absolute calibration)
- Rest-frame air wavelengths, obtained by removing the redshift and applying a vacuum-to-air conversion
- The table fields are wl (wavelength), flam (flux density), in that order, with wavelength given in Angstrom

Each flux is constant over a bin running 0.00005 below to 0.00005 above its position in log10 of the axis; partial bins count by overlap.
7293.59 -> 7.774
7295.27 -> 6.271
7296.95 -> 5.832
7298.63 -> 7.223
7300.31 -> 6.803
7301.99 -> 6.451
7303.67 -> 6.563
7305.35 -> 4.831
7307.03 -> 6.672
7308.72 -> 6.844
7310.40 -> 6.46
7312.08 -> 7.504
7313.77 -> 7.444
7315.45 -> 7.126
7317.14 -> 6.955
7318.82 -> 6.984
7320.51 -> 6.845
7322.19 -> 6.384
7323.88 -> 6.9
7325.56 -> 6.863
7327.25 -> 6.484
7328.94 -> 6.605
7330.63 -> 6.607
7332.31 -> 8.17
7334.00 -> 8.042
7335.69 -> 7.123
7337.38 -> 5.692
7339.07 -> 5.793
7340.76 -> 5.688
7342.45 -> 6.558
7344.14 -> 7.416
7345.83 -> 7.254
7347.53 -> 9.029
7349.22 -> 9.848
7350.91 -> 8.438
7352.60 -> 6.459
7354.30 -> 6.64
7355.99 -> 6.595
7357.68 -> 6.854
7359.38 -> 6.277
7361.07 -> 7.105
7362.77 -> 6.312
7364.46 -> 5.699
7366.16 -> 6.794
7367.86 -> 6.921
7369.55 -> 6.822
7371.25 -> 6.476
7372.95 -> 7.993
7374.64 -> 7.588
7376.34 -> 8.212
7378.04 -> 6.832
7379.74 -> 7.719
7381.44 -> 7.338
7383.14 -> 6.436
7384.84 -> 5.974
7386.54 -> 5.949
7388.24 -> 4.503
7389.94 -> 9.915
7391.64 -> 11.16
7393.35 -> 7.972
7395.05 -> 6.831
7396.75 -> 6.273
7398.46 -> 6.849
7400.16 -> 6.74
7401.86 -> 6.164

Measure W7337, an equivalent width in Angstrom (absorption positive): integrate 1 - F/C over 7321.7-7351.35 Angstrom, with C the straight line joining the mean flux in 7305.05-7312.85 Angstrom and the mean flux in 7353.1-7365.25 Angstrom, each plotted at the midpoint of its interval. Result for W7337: -2.83 Angstrom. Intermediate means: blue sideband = 6.57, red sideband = 6.5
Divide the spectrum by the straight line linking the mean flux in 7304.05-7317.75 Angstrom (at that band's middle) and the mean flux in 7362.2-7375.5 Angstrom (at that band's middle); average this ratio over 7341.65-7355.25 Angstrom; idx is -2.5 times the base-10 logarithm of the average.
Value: -0.135 mag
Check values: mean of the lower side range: 6.72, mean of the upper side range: 6.84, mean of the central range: 7.7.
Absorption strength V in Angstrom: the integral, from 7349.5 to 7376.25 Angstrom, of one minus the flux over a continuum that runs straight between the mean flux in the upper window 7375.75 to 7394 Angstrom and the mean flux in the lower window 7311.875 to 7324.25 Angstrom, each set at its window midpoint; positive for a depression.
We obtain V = 1.2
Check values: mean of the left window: 6.99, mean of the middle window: 6.97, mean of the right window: 7.44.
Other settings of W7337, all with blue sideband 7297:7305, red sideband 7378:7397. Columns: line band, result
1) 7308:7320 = -0.7 Angstrom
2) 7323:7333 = -0.2 Angstrom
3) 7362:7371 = 0.8 Angstrom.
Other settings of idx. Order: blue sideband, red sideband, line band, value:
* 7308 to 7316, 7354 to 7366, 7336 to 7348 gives 0.000 mag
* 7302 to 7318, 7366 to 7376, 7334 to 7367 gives 0.010 mag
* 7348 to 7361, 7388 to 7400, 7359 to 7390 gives 0.110 mag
